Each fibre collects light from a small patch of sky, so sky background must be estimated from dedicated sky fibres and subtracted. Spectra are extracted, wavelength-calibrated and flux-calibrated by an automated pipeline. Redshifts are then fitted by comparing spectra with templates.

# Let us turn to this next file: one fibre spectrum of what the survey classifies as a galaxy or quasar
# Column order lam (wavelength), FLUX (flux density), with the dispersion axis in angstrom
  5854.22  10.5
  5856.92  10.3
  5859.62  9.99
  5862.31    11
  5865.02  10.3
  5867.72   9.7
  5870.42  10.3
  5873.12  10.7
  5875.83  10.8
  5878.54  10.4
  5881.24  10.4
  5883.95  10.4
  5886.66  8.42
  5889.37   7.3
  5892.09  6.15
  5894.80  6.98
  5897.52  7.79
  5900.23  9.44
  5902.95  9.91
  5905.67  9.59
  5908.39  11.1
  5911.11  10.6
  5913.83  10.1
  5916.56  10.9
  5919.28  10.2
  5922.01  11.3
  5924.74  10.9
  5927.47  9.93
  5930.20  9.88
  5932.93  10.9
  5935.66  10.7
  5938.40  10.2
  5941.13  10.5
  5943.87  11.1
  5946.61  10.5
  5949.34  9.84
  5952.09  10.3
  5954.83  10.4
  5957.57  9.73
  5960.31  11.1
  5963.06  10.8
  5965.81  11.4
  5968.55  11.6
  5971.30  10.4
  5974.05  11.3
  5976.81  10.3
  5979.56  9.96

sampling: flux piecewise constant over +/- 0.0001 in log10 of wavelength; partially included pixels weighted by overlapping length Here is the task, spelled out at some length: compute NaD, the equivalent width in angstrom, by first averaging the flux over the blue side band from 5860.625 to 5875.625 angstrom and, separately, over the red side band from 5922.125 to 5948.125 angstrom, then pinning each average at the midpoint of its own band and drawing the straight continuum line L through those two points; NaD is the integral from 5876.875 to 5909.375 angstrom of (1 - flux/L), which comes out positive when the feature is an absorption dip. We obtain 4.6 angstrom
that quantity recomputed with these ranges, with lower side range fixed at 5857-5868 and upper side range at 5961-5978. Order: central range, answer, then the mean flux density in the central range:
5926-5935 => 0.4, 10.3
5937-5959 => 1.0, 10.3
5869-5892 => 1.7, 9.64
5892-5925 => 2.8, 9.7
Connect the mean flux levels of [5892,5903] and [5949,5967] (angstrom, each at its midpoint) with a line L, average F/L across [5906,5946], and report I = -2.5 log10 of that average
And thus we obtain -0.15 mag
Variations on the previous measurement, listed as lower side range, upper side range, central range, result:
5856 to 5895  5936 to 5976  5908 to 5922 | -0.052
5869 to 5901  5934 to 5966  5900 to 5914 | -0.067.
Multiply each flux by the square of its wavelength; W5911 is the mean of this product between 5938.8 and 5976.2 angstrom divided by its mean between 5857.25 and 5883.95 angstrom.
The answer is 1.1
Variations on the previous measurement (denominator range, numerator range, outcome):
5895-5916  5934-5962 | 1.09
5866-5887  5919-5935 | 1.05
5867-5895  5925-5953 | 1.14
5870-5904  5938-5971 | 1.19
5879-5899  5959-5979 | 1.35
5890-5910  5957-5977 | 1.28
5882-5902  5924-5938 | 1.29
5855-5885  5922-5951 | 1.03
